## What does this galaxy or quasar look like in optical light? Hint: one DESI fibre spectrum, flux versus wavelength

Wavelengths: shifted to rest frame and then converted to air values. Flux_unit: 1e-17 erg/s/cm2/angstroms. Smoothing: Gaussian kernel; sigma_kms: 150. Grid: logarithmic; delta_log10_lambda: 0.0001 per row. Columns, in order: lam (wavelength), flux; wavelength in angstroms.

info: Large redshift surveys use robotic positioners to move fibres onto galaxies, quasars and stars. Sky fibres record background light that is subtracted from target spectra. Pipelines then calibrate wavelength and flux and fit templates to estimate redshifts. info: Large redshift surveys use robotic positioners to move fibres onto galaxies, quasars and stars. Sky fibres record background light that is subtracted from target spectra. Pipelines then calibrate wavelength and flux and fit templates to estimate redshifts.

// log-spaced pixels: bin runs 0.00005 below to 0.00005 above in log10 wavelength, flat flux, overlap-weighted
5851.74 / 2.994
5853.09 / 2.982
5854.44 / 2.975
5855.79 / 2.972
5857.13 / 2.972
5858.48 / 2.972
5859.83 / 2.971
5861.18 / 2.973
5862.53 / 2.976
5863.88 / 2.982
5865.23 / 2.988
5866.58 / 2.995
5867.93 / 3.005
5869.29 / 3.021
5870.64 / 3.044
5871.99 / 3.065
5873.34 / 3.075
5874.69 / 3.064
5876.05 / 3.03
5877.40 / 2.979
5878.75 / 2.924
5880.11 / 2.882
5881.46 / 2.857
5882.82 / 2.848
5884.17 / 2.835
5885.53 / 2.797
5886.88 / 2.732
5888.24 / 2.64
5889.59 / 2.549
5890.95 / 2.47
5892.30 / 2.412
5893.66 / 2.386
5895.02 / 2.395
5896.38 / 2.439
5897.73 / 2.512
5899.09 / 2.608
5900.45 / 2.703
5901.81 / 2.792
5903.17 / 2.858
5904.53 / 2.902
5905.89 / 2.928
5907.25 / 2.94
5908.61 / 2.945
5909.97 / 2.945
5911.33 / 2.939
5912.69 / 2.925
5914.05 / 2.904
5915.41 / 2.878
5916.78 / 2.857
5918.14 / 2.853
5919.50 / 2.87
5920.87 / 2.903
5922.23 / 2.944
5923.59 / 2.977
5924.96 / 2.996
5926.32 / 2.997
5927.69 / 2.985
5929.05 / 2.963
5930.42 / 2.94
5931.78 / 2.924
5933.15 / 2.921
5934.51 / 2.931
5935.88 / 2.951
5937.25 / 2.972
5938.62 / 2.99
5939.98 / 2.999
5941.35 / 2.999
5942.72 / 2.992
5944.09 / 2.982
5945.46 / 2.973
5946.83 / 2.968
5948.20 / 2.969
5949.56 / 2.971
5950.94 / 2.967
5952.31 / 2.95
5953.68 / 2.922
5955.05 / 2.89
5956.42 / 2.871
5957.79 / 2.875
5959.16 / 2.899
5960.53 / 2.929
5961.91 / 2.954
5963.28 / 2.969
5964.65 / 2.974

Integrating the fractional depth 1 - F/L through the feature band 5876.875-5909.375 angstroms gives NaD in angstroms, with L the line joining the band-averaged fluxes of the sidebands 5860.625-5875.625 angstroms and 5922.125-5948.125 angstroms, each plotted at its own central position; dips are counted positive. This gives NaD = 3.0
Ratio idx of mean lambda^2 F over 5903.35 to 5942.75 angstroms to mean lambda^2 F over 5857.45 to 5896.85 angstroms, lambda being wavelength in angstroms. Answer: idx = 1.1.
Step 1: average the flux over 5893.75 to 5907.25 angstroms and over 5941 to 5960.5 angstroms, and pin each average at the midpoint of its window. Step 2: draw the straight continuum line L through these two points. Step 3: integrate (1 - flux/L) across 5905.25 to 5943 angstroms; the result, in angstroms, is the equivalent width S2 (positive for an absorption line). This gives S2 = -1.8 angstroms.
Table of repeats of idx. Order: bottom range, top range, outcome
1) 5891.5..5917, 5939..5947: 1.10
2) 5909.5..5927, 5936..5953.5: 1.03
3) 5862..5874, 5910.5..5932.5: 0.99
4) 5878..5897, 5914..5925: 1.10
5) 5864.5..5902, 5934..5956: 1.09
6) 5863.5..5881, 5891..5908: 0.89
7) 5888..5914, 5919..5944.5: 1.10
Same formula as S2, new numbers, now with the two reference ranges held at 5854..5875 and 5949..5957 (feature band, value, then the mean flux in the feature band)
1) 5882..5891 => 0.8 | 2.71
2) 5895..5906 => 1.1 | 2.69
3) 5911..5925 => 0.2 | 2.91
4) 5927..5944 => -0.1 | 2.96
